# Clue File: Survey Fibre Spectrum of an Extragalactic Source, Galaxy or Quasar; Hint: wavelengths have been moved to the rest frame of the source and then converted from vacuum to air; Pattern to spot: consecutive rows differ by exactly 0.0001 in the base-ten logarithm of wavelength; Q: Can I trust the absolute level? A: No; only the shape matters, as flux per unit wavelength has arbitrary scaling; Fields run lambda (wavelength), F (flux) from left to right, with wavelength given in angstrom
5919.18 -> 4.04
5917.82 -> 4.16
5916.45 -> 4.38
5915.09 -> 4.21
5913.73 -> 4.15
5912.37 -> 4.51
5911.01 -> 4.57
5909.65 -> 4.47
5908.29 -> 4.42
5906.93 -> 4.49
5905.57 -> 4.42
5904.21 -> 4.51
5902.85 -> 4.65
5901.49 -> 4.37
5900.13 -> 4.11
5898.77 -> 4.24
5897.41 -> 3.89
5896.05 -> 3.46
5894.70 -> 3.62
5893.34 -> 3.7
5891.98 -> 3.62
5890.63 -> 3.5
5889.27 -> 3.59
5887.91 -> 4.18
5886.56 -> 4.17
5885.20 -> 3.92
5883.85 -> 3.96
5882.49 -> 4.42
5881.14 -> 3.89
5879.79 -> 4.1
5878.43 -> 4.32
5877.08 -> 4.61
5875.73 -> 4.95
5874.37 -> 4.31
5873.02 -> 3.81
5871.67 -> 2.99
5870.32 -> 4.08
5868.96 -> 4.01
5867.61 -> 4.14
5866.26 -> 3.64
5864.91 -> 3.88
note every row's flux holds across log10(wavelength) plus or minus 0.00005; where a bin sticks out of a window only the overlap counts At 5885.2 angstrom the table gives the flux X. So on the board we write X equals 3.92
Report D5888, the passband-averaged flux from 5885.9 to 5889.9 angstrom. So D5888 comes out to 3.99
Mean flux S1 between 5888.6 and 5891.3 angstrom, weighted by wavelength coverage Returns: 3.54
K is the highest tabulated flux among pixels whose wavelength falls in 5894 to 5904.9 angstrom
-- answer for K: 4.65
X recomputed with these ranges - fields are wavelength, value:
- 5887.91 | 4.18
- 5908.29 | 4.42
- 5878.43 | 4.32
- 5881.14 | 3.89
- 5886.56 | 4.17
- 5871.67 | 2.99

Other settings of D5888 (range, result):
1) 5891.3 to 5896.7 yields 3.61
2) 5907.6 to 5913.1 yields 4.49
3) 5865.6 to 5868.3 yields 3.9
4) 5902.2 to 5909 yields 4.5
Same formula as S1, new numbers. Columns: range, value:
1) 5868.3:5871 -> 4.03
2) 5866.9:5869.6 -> 4.07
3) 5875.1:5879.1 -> 4.63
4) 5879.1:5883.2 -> 4.13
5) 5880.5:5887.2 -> 4.07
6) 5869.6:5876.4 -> 4.02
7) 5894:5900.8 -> 3.86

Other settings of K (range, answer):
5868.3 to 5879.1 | 4.95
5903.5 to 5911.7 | 4.57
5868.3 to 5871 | 4.08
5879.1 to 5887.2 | 4.42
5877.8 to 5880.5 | 4.32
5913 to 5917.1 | 4.38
